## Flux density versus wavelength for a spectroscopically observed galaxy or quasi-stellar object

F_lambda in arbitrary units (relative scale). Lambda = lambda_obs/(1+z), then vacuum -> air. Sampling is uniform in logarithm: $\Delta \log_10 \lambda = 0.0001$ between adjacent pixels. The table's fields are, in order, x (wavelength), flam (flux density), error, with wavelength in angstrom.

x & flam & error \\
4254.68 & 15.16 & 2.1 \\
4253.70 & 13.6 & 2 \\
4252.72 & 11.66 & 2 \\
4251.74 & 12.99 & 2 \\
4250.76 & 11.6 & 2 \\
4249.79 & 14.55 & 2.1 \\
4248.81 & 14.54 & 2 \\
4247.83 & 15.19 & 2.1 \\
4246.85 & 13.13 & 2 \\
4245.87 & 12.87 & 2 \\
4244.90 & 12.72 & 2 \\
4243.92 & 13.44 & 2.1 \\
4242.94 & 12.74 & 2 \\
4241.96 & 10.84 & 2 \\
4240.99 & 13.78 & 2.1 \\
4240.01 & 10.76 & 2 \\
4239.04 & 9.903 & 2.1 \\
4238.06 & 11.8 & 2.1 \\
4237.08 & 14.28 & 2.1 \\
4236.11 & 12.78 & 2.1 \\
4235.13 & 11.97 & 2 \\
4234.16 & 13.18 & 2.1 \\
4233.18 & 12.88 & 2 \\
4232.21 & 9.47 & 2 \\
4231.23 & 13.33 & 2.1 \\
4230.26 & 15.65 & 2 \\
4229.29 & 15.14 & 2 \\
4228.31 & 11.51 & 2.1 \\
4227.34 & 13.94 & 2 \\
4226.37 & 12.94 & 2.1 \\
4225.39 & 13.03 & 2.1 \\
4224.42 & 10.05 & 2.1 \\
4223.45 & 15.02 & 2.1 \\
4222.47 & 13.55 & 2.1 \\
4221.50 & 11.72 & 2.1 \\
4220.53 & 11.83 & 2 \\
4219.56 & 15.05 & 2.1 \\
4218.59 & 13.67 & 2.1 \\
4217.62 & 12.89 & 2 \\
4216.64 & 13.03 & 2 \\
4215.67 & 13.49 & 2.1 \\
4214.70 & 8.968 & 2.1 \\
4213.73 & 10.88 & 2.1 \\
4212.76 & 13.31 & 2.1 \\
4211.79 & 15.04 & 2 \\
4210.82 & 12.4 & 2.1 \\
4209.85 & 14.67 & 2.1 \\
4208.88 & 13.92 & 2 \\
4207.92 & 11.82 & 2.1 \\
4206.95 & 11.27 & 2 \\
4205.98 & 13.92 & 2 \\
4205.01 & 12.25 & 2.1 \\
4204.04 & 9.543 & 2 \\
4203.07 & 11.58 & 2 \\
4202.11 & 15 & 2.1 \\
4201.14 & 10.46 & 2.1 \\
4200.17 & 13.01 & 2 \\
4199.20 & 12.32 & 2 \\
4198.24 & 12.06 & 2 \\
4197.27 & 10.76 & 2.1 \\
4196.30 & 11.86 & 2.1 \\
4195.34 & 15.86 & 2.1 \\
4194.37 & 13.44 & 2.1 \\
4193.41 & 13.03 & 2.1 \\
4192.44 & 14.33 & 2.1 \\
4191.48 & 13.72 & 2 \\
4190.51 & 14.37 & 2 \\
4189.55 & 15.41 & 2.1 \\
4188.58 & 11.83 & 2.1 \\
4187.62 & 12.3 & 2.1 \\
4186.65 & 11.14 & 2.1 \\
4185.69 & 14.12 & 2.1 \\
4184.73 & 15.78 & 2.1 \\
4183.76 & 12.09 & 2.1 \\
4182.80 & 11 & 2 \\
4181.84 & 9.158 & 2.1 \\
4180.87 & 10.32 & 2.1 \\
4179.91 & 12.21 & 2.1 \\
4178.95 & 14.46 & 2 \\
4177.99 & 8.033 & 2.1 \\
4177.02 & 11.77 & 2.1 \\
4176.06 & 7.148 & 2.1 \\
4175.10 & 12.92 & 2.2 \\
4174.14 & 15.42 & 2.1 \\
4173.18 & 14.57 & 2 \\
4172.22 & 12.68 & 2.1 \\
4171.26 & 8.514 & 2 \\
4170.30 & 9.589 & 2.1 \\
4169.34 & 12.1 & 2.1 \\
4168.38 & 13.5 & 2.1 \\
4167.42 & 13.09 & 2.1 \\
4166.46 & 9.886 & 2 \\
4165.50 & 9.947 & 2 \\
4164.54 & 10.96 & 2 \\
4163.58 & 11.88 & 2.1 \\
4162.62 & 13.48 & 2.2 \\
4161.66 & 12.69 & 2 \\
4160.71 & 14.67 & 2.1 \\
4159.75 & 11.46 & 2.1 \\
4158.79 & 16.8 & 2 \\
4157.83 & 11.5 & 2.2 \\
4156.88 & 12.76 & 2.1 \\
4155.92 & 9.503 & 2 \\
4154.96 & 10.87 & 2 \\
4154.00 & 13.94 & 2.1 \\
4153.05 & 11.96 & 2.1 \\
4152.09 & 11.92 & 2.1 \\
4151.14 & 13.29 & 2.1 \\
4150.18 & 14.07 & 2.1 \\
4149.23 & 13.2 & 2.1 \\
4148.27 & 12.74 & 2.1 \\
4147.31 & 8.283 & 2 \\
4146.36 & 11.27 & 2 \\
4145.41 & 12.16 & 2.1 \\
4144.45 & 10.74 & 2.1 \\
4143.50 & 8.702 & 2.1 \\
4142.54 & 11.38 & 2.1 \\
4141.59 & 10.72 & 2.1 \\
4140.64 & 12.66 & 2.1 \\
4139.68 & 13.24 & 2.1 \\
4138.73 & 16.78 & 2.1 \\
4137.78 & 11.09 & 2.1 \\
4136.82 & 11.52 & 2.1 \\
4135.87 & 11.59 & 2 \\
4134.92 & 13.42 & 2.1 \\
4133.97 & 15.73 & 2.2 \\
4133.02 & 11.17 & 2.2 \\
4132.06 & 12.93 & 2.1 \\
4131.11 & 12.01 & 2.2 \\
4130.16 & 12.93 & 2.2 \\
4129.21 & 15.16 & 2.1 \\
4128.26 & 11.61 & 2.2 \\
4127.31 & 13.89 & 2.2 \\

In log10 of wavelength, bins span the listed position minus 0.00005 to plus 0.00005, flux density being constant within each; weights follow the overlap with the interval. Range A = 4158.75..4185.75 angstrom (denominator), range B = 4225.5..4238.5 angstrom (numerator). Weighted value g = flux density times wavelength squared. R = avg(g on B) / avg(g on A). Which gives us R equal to 1.1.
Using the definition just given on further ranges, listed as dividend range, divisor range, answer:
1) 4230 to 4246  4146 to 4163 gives 1.04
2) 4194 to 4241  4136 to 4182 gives 1.09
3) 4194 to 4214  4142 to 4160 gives 1.09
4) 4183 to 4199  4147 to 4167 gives 1.10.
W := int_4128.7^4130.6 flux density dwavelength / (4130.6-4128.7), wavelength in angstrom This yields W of 14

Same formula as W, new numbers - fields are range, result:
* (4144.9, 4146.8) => 11.7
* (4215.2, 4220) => 13.6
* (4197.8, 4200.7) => 12.4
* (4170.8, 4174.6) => 12.8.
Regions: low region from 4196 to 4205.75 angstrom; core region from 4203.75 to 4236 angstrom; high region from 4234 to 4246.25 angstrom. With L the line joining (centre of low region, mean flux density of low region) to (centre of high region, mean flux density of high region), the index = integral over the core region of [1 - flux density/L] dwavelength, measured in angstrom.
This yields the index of -1.7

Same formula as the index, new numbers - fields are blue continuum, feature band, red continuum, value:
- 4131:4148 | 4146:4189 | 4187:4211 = 1.2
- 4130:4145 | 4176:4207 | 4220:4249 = 0.5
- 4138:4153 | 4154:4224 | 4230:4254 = -0.4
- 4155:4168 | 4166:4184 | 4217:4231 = 1.3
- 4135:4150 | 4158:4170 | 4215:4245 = -0.4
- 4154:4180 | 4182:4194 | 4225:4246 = -0.9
